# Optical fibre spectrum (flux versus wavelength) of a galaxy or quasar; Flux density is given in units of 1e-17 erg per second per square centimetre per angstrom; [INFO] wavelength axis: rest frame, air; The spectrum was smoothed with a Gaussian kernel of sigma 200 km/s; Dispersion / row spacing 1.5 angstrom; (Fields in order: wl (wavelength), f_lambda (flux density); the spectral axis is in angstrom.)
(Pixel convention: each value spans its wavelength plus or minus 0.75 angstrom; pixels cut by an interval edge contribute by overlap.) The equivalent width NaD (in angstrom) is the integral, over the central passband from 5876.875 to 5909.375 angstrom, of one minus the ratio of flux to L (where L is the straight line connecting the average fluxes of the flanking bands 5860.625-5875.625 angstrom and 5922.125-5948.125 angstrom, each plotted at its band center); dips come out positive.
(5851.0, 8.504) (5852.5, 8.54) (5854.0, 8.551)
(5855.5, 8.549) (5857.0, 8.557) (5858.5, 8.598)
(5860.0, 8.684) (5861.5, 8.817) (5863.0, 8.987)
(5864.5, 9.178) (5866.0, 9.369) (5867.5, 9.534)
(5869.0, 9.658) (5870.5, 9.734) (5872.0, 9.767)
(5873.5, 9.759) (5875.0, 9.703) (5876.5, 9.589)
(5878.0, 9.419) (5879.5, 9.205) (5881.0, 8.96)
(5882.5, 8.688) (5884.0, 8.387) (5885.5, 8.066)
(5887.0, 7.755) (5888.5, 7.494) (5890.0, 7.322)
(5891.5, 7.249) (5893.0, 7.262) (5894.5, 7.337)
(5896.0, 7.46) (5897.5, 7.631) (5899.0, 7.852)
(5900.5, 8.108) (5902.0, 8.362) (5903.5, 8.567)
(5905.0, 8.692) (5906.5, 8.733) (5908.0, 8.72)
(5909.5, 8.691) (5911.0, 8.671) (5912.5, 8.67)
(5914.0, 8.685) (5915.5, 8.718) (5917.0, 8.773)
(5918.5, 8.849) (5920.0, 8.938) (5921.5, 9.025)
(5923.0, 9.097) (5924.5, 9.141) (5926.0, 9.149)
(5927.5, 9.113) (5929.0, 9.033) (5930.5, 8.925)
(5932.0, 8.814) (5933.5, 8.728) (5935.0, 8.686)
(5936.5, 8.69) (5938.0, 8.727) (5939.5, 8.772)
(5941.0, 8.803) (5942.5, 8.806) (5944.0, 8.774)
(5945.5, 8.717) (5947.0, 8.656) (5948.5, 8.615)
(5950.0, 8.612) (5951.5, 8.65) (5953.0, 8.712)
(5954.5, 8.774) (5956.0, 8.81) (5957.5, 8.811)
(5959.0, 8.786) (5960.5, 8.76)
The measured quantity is 3.7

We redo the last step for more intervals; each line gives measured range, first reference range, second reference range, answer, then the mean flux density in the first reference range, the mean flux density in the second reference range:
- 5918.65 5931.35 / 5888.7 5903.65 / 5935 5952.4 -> -1.1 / 7.67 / 8.71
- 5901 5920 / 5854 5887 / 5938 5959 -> 0.5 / 9.06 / 8.73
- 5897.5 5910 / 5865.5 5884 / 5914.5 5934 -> 1.0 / 9.41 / 8.95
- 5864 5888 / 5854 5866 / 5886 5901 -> -2.8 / 8.79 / 7.55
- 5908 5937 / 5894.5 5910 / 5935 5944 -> -1.2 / 8.23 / 8.75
